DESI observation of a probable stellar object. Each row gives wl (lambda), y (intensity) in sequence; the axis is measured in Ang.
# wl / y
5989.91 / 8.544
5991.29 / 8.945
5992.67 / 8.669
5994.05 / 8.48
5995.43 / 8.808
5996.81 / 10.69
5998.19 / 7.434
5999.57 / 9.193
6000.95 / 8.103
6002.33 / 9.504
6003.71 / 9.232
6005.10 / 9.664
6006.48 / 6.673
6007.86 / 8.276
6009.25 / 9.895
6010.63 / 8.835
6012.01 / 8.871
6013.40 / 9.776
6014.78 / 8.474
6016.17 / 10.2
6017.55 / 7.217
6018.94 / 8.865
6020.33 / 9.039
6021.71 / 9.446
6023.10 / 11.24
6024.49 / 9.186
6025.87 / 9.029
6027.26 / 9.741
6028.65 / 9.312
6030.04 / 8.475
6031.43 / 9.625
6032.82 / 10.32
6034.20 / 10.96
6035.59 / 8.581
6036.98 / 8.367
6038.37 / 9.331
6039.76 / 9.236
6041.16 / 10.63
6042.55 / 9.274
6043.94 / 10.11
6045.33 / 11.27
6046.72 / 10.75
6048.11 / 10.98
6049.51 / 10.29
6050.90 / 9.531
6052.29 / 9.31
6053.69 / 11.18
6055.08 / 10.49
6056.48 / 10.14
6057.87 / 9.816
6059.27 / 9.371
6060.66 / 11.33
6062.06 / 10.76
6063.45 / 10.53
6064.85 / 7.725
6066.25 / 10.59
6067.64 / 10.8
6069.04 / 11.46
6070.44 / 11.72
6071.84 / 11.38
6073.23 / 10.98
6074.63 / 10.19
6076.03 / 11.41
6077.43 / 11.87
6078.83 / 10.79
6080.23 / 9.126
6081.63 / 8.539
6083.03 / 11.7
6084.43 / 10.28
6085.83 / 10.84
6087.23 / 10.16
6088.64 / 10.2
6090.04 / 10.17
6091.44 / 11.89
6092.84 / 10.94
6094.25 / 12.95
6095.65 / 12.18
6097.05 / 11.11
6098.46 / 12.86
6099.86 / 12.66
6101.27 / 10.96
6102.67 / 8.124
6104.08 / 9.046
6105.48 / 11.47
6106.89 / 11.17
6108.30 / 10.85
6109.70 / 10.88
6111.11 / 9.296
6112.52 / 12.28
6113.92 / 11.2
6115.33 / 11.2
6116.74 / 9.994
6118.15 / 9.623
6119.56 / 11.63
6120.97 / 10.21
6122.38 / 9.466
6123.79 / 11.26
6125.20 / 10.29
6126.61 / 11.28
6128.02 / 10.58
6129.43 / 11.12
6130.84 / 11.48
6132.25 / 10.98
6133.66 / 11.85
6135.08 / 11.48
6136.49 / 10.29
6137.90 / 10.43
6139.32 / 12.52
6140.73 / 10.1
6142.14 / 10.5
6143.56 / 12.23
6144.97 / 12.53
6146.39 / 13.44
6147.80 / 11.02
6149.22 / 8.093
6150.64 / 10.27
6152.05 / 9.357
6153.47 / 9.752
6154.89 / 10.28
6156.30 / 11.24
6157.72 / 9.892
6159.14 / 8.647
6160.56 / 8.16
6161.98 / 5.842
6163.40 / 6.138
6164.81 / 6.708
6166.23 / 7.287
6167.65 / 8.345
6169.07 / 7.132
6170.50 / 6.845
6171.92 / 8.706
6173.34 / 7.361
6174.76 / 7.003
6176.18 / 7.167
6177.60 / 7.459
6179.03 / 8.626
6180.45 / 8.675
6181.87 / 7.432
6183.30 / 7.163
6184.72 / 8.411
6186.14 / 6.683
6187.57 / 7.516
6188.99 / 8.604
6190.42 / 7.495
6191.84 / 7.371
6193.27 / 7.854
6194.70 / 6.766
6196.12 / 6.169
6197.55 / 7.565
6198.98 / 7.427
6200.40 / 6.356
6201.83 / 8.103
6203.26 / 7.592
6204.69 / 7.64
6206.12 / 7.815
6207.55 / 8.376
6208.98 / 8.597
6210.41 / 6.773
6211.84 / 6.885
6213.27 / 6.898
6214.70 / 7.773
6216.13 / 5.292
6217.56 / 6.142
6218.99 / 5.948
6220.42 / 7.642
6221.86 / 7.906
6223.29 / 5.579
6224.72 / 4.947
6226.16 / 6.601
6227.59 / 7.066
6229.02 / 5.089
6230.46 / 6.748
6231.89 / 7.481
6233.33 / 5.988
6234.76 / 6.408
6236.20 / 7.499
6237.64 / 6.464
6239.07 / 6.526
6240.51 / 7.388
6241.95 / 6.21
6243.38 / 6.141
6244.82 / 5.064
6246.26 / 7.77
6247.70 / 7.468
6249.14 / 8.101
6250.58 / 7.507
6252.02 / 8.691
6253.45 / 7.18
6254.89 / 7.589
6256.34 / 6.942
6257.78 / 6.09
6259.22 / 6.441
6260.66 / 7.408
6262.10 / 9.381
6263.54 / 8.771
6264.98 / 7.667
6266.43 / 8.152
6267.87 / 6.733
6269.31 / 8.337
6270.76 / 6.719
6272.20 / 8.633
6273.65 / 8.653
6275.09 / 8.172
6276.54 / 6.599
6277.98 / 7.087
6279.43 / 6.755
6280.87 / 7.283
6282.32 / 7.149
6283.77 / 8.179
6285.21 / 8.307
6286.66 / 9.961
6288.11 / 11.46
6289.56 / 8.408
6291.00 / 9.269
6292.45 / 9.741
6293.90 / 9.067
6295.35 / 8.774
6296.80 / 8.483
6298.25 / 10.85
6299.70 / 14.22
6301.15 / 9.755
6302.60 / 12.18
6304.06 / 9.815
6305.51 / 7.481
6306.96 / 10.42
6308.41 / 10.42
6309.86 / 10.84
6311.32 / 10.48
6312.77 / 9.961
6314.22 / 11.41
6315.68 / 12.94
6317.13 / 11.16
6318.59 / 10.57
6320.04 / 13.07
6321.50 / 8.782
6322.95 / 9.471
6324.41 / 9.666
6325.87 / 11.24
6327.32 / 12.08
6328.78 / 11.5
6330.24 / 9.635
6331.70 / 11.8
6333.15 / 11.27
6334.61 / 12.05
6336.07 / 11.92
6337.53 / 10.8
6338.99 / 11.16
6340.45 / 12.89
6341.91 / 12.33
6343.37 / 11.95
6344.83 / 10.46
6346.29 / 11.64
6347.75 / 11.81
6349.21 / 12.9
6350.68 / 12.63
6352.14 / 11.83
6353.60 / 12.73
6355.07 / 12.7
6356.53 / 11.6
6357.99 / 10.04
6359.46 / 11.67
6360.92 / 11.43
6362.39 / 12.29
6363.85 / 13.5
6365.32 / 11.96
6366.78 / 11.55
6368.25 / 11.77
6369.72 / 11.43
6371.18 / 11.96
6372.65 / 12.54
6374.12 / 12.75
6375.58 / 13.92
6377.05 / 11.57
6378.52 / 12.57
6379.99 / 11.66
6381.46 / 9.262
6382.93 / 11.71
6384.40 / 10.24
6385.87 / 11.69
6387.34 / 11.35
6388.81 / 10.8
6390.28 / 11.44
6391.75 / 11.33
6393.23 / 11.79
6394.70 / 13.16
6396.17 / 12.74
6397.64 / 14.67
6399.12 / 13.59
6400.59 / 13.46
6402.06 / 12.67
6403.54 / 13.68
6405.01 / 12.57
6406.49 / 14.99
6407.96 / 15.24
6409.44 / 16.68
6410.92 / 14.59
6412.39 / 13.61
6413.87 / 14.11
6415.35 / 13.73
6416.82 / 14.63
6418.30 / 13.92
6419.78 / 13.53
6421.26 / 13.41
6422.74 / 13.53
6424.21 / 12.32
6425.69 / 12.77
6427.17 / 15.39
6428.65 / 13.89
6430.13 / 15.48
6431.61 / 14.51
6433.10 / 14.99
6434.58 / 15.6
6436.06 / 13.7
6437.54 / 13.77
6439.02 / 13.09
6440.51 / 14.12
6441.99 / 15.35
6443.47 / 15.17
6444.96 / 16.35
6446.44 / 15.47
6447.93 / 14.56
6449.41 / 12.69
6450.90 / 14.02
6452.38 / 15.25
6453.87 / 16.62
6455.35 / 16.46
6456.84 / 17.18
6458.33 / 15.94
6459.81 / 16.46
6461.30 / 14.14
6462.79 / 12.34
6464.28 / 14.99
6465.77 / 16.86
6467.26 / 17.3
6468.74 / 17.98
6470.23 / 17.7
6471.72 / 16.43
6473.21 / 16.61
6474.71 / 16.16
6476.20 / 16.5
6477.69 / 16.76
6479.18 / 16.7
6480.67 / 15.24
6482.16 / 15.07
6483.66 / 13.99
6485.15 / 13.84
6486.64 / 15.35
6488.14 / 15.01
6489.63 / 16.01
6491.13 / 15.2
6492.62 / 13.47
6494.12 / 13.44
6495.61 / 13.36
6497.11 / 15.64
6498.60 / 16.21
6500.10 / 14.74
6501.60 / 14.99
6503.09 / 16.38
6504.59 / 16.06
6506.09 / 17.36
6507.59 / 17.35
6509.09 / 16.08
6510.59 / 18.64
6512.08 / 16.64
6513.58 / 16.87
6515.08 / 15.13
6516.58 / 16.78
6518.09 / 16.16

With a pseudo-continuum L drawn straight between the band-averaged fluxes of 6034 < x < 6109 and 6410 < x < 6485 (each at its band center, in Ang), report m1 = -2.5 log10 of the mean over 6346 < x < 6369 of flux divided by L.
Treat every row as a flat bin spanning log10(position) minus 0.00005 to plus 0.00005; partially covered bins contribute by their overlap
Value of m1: 0.16 mag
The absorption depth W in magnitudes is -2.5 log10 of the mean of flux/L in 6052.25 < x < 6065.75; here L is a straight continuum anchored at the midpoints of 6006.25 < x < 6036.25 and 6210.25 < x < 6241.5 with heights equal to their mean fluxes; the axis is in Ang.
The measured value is -0.16 mag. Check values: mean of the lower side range 9.22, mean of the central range 10.1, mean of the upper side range 6.59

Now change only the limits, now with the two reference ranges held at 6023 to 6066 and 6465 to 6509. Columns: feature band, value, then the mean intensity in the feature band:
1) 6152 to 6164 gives 0.28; 8.8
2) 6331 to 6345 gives 0.18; 11.7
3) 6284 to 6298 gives 0.38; 9.29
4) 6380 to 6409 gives 0.17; 12.5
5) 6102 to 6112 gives 0.06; 10.2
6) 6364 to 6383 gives 0.19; 12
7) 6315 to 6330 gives 0.23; 11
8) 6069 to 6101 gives -0.07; 11.1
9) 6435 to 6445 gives 0.05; 14.4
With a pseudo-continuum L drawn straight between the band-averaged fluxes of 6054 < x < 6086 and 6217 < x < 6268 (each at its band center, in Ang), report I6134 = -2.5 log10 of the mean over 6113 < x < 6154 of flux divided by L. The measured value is -0.18 mag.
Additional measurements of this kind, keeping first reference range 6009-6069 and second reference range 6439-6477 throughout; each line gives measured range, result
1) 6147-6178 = 0.35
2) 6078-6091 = 0.02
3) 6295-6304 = 0.24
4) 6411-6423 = 0.09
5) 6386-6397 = 0.24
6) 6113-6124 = 0.03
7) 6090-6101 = -0.13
